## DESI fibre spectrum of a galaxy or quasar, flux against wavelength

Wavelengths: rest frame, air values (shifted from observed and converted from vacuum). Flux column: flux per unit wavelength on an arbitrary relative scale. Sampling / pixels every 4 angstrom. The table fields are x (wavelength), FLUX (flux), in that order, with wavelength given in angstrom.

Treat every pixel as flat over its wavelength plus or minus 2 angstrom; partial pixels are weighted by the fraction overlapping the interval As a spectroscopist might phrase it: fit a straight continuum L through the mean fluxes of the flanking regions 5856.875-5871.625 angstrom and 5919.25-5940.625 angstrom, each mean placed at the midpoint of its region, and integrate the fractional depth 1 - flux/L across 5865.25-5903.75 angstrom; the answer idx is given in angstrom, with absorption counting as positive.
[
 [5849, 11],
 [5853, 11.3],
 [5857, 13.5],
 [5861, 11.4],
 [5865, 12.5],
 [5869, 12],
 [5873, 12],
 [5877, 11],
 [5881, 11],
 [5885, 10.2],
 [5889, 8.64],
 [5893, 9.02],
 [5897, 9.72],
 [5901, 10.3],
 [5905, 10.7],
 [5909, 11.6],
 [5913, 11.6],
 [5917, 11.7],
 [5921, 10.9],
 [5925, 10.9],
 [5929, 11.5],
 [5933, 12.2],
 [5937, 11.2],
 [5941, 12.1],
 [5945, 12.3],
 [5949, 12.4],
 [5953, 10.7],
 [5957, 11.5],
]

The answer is 4.59 angstrom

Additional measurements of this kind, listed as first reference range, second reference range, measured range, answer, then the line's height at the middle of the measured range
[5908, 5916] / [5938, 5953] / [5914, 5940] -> 0.8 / 11.8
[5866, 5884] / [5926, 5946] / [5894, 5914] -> 1.7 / 11.6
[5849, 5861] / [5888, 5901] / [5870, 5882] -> -0.9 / 10.6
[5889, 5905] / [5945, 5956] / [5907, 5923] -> -1.7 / 10.4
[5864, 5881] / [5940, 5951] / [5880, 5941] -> 6.3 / 12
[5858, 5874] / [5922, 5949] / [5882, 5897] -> 3.1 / 12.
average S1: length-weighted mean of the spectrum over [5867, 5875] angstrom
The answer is 12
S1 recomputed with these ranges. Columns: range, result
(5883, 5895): 9.29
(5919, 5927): 10.9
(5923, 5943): 11.6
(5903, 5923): 11.3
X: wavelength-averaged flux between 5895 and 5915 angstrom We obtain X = 10.8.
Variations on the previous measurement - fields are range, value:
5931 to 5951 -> 12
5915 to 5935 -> 11.4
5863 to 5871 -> 12.2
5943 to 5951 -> 12.4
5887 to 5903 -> 9.42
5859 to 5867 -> 11.9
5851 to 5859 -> 12.4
